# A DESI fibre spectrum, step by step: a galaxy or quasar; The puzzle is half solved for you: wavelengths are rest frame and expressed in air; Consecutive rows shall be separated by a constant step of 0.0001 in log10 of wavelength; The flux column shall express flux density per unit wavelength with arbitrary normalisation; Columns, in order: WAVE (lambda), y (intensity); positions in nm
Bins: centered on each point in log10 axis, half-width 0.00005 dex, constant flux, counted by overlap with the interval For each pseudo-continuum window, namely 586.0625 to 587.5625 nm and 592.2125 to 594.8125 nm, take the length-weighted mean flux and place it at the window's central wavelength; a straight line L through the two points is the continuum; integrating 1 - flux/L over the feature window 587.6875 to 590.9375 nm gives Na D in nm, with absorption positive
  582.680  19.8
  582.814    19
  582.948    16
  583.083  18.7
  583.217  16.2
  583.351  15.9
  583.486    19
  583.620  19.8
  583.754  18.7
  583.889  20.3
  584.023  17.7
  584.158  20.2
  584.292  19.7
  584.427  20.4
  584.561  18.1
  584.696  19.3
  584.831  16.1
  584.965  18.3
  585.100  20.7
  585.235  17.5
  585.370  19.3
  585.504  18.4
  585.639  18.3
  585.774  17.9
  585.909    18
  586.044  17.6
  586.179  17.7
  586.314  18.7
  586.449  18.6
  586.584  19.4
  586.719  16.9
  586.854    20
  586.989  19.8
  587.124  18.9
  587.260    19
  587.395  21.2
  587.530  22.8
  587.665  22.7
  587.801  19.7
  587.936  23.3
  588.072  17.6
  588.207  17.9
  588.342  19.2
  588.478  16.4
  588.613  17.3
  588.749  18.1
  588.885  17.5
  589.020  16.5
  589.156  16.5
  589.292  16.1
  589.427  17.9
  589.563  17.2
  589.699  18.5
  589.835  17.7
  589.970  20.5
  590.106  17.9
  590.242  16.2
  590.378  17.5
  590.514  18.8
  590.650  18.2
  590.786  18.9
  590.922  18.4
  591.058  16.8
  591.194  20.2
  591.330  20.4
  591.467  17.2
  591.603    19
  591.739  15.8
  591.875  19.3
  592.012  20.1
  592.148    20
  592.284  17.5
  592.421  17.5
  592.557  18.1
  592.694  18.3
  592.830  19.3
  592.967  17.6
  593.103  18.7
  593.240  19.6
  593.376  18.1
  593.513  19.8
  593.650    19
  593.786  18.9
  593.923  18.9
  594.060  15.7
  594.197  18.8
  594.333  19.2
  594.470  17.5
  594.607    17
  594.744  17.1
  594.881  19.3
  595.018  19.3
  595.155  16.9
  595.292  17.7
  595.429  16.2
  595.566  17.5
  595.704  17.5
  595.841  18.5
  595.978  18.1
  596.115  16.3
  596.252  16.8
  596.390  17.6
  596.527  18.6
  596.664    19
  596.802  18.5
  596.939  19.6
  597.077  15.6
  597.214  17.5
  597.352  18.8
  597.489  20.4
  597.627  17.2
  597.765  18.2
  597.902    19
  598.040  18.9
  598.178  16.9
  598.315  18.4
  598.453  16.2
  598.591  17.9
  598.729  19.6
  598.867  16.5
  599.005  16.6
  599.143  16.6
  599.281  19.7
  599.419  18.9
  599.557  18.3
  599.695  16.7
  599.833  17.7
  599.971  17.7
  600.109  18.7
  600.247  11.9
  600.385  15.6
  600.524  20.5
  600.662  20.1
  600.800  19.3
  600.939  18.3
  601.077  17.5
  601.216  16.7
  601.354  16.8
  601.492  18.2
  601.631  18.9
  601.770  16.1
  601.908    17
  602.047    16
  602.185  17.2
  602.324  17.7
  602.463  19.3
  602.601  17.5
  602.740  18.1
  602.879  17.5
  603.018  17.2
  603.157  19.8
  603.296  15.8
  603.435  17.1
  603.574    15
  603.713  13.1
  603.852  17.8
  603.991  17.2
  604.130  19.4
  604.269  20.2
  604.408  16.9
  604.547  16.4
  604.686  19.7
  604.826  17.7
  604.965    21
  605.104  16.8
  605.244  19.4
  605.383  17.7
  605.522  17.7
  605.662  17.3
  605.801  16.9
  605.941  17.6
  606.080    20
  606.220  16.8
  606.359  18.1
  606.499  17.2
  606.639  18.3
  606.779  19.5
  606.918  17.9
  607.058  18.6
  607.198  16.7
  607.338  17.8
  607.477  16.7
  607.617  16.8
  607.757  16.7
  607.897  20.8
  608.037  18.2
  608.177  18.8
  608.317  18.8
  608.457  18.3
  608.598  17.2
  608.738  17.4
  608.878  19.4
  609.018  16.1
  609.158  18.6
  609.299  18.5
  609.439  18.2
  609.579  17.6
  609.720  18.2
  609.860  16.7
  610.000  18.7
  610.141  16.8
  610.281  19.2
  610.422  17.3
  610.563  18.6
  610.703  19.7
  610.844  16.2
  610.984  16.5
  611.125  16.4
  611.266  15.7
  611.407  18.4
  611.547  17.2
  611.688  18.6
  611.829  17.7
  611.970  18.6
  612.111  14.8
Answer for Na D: 0.13 nm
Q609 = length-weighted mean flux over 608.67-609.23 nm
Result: 17.9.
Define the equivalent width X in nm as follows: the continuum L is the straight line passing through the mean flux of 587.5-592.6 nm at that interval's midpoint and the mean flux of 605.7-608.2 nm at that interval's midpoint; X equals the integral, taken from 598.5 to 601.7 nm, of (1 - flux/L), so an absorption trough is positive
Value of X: 0.07 nm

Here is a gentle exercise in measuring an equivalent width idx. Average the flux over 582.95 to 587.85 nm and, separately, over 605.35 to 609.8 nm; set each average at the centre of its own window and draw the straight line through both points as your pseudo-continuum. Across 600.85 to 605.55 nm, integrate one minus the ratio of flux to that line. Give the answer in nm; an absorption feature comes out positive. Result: 0.13 nm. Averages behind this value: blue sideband 18.9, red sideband 17.9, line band 17.6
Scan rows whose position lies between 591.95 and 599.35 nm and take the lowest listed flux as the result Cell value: 15.6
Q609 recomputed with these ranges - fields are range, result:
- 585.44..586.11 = 18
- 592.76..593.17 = 18.6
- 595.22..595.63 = 17.1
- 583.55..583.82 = 19.3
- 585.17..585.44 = 18.4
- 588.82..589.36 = 16.7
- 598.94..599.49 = 18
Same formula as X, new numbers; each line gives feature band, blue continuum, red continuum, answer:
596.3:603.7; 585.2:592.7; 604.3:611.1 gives 0.20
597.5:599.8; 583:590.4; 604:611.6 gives 0.04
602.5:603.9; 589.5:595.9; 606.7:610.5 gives 0.09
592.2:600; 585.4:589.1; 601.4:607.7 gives 0.10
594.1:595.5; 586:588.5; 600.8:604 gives 0.04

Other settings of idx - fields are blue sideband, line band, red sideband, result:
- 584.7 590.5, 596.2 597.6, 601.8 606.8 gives -0.01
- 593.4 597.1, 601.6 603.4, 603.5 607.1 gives 0.04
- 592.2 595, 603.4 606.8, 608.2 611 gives 0.05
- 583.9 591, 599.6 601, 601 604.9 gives 0.00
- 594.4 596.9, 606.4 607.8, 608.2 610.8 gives 0.03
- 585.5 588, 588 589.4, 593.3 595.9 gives 0.13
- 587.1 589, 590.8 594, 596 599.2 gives 0.01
